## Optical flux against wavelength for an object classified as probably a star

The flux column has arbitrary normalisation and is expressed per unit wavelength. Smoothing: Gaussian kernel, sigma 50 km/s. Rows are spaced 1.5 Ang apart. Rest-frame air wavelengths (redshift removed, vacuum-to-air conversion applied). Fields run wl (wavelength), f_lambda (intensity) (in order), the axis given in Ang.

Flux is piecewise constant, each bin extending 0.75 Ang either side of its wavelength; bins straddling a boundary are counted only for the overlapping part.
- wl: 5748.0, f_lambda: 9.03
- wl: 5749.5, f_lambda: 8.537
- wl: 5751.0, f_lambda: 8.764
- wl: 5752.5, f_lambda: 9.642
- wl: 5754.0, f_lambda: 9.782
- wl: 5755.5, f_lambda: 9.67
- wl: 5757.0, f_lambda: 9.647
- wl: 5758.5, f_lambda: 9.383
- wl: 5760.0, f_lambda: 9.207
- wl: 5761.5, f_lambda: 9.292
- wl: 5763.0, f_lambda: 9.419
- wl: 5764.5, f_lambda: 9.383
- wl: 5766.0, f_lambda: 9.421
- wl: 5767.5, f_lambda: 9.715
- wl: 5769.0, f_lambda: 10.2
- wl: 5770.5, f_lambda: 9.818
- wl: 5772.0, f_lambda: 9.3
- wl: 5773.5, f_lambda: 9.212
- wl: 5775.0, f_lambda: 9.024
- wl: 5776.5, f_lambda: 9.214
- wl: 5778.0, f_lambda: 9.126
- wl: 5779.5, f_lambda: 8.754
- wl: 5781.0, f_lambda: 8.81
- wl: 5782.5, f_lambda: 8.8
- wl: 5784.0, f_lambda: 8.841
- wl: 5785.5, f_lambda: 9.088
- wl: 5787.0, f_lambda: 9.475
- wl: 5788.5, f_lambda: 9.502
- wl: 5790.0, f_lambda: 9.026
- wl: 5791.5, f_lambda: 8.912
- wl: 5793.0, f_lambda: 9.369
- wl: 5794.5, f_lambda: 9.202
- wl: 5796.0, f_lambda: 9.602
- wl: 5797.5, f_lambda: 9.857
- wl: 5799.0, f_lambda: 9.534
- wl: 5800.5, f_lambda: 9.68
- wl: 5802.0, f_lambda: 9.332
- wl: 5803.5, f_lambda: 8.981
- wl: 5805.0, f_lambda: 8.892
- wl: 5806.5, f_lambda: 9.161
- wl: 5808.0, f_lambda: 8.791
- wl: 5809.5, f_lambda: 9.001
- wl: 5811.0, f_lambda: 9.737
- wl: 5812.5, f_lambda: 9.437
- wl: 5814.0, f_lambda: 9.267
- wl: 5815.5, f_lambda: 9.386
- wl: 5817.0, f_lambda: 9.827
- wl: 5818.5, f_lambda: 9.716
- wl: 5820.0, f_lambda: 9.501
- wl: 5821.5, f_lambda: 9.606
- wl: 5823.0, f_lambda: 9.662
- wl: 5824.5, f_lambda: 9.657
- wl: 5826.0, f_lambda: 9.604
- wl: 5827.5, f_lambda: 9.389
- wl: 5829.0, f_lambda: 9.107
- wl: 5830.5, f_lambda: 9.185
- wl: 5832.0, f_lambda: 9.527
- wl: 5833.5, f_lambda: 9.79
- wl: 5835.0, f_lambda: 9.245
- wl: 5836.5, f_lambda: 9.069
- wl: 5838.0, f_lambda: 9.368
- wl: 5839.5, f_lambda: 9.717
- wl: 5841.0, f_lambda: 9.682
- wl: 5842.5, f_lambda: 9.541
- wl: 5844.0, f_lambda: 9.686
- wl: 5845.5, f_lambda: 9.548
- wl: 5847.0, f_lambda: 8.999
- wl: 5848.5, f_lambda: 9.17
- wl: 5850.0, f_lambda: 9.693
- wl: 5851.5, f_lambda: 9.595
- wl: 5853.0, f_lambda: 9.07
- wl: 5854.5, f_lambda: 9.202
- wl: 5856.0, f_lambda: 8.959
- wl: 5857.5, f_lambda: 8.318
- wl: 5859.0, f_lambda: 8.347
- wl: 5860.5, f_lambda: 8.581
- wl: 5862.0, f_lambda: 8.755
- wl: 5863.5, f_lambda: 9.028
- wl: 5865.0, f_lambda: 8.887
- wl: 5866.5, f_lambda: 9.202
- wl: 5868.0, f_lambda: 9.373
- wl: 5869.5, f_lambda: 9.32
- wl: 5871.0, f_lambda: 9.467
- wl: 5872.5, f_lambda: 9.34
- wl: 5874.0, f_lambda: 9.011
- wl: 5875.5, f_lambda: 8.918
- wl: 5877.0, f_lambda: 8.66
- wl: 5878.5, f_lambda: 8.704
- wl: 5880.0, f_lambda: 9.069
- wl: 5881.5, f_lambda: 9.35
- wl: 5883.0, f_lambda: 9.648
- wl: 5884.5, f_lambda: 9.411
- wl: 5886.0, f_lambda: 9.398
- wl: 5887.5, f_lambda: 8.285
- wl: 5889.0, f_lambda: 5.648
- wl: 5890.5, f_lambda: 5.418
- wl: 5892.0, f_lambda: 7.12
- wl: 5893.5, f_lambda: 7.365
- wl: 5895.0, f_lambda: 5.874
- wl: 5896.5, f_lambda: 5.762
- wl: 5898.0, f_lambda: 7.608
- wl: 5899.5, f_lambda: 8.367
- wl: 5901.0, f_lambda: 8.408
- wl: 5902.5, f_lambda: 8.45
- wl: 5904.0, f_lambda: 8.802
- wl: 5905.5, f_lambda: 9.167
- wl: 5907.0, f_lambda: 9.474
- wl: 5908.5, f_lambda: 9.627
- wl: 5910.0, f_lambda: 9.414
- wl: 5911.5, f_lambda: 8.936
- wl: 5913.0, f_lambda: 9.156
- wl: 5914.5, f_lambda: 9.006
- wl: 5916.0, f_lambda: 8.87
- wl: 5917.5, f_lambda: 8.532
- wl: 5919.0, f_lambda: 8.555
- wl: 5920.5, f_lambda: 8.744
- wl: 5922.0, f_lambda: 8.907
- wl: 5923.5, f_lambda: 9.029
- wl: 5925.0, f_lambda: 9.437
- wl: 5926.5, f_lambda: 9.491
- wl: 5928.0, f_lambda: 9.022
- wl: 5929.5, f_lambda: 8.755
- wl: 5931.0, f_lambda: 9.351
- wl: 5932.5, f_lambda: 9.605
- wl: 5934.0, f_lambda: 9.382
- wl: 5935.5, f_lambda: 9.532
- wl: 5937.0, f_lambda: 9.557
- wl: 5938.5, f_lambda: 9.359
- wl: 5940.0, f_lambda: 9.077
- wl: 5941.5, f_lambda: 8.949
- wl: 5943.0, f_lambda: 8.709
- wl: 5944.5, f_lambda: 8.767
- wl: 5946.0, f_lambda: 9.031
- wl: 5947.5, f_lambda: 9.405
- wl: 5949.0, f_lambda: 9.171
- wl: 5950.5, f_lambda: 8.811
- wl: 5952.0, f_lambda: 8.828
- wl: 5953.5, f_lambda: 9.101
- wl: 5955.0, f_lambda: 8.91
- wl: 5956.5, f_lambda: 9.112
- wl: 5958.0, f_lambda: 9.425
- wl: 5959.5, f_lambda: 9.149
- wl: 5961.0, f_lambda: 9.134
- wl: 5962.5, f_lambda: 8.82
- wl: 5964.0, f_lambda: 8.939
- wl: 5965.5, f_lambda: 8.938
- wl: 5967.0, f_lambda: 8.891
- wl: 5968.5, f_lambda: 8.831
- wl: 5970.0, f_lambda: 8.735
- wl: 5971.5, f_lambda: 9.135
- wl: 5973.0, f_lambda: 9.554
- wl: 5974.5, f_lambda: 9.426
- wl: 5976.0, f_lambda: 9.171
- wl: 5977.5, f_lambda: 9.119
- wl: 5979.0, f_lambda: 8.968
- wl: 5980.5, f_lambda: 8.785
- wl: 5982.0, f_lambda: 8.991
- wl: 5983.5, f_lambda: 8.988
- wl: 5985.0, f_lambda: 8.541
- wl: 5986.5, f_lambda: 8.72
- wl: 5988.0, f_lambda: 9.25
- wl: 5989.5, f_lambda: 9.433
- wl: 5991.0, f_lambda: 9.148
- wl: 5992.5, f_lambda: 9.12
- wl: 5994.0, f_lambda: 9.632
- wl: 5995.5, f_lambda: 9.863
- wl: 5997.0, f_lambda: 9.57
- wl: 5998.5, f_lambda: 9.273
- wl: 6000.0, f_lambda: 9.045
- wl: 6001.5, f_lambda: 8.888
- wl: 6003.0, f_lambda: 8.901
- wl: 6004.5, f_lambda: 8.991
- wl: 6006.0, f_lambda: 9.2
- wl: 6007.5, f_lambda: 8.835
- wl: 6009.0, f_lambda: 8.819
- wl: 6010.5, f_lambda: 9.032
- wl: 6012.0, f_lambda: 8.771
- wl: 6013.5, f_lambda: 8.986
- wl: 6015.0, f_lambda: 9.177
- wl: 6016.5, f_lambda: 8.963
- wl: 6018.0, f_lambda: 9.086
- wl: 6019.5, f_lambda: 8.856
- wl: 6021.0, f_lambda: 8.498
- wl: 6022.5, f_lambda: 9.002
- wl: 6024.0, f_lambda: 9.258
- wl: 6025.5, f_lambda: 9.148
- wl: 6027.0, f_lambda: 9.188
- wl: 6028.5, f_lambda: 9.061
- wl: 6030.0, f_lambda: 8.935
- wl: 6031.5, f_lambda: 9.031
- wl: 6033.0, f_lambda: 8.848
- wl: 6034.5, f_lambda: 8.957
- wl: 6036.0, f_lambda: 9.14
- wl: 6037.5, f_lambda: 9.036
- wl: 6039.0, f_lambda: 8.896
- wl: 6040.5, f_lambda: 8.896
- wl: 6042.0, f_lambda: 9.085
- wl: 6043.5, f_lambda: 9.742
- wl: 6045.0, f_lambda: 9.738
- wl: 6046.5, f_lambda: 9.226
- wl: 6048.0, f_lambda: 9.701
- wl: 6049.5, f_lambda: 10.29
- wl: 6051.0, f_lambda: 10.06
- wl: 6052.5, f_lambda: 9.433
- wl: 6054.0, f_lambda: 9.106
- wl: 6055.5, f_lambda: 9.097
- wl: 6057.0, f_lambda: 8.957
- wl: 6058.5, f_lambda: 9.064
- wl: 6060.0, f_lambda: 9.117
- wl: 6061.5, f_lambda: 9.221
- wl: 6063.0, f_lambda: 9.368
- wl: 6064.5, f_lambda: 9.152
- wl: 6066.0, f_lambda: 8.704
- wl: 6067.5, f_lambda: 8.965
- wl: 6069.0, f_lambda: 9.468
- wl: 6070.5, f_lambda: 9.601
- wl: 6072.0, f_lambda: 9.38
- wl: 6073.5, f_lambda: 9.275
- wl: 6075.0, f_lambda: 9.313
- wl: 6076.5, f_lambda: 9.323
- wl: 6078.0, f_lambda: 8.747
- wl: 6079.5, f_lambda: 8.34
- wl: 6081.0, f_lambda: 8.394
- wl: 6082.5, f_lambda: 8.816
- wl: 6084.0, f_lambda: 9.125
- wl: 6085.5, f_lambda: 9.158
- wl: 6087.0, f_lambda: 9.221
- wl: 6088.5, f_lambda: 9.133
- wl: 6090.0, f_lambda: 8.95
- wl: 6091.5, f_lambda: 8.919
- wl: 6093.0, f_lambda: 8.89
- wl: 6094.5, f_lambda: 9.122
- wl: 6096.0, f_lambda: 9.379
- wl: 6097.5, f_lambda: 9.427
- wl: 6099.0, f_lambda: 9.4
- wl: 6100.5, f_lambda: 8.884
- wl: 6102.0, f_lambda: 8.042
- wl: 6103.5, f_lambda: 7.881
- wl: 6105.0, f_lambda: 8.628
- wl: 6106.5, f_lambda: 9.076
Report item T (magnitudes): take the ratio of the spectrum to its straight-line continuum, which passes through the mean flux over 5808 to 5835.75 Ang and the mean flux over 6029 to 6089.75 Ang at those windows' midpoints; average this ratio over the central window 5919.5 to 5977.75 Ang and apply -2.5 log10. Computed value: 0.02 mag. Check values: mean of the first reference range 9.46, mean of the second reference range 9.17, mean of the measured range 9.11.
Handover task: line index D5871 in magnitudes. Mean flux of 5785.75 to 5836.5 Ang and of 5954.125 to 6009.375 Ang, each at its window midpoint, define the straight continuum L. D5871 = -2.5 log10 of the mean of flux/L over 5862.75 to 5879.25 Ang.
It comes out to 0.023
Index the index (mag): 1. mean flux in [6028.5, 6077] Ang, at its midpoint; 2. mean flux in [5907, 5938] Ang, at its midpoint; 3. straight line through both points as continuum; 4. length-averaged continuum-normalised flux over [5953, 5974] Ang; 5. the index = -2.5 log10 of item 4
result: 0.02 mag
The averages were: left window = 9.16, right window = 9.25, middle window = 9.05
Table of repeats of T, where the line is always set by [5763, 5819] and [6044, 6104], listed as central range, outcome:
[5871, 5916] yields 0.10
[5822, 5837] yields -0.02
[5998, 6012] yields 0.02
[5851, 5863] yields 0.05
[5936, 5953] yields 0.02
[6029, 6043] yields 0.02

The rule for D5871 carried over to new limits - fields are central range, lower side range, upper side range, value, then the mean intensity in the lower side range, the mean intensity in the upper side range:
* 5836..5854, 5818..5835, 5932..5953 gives 0.002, 9.51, 9.15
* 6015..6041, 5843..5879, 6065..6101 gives 0.011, 9.08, 9.08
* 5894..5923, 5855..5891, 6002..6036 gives 0.037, 8.74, 8.98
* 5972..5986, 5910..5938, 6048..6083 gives 0.011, 9.11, 9.2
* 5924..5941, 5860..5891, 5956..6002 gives -0.042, 8.76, 9.12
